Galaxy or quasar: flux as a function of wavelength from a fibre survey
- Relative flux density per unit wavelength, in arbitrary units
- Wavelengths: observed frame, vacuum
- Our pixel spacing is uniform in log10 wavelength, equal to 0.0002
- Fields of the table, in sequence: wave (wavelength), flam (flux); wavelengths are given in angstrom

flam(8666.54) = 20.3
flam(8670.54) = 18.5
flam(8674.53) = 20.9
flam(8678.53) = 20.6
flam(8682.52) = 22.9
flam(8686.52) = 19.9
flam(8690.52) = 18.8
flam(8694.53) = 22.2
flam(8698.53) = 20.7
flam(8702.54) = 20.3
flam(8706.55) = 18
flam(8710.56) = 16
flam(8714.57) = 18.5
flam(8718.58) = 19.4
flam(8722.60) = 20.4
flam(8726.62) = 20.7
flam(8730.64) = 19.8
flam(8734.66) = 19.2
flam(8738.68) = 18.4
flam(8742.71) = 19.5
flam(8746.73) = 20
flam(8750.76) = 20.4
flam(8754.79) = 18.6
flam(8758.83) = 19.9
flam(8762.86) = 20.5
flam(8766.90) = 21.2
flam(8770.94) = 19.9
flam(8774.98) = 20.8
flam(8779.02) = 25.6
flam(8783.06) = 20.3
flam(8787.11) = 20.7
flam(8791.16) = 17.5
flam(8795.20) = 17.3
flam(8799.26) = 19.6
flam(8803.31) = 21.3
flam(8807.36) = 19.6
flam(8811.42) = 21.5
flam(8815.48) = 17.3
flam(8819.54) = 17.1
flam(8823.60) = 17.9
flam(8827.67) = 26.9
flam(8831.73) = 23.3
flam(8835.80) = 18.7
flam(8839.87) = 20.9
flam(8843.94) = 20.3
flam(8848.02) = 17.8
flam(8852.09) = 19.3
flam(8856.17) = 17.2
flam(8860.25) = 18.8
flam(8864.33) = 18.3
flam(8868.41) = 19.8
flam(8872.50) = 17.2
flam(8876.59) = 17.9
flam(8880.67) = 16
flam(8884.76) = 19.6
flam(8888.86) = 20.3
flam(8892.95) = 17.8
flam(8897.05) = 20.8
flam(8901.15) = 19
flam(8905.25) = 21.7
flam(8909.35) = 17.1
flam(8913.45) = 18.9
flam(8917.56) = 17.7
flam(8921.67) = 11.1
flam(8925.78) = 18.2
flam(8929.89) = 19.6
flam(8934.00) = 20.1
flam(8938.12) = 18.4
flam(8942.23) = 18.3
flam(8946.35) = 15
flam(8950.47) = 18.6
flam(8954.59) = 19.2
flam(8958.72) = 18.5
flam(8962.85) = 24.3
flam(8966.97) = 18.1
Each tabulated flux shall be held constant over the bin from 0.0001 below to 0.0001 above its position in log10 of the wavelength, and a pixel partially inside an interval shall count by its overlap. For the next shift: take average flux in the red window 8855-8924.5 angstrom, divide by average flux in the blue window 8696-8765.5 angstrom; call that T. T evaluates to 0.93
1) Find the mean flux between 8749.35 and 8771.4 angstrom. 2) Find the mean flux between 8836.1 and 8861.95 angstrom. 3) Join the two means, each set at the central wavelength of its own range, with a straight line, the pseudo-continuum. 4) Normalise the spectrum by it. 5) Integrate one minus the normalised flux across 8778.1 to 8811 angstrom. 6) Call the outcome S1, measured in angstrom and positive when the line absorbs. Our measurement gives -0.7 angstrom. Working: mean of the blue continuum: 20.1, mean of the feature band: 20.1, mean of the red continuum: 19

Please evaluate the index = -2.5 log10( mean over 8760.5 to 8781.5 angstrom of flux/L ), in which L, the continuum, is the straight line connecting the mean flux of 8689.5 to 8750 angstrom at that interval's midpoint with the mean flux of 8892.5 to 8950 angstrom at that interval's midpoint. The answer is -0.13 mag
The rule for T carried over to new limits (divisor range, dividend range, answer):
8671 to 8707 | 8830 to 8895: 0.92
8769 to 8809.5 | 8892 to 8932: 0.90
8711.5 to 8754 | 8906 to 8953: 0.91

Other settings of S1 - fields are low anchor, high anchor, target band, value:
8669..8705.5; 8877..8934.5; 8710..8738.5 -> 1.2 angstrom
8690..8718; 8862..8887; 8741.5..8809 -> -5.0 angstrom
